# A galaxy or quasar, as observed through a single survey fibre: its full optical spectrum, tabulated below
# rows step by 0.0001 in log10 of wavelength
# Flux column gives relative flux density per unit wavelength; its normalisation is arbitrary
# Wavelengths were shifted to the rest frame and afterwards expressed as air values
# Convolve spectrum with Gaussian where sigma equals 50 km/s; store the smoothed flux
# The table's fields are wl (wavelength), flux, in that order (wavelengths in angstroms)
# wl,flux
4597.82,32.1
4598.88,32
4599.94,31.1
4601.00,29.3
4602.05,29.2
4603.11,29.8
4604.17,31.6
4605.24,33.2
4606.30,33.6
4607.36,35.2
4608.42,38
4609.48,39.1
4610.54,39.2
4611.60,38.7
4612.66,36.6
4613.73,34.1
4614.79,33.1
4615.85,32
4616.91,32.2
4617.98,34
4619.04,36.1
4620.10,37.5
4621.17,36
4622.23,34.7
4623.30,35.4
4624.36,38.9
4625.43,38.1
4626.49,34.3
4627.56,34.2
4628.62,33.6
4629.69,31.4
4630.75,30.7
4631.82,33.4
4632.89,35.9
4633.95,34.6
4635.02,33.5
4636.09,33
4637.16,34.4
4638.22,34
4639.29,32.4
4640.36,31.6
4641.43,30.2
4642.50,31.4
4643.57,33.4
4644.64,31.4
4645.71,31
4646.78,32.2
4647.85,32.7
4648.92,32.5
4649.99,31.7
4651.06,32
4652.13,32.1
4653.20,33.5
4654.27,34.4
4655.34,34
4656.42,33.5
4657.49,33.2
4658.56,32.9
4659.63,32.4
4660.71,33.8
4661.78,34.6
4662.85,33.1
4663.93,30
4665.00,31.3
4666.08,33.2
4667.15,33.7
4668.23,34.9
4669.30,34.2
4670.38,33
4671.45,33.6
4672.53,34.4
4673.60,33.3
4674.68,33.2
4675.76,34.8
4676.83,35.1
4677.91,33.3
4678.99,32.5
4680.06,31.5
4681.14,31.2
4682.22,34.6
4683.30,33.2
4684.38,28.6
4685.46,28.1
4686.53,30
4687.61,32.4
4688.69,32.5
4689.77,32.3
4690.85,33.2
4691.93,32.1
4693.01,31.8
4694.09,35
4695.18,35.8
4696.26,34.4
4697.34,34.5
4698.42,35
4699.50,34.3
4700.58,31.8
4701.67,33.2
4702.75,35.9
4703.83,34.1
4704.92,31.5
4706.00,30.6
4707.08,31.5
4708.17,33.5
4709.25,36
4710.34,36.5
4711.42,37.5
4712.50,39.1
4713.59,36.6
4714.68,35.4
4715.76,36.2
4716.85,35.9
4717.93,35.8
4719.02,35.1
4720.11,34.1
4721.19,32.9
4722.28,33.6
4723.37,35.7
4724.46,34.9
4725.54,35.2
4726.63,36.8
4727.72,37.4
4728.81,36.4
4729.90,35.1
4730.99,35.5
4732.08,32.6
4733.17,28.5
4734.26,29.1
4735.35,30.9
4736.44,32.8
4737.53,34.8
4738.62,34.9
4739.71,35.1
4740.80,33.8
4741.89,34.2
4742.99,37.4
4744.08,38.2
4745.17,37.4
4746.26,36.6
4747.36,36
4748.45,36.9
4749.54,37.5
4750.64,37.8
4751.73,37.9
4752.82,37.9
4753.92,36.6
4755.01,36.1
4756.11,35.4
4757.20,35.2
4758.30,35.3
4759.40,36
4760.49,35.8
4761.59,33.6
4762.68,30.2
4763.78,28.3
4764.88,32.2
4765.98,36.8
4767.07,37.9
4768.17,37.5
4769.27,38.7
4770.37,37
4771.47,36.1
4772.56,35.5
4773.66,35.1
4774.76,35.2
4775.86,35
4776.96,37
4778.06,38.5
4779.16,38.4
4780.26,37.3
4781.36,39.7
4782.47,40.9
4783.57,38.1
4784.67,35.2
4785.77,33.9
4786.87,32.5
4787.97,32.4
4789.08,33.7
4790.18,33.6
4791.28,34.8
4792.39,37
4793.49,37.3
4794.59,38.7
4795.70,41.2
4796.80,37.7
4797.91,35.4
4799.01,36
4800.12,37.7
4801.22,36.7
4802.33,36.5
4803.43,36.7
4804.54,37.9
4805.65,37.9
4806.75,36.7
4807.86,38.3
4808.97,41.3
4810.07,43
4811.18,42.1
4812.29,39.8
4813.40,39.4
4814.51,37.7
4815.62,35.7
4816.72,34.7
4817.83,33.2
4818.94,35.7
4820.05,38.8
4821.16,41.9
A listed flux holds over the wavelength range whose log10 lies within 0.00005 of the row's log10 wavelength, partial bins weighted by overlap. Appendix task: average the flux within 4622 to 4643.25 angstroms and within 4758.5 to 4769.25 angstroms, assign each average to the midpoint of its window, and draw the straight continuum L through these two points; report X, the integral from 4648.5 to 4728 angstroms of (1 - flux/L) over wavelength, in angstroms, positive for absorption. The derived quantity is 1.0 angstroms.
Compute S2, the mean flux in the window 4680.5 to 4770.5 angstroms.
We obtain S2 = 34.5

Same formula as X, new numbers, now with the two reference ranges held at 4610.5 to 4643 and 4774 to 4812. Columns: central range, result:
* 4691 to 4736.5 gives 1.9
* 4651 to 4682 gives 1.6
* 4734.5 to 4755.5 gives 0.3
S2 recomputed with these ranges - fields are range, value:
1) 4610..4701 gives 33.4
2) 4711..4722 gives 35.8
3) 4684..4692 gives 31.2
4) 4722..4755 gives 35.3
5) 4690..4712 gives 33.9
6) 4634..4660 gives 32.7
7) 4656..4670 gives 33.1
